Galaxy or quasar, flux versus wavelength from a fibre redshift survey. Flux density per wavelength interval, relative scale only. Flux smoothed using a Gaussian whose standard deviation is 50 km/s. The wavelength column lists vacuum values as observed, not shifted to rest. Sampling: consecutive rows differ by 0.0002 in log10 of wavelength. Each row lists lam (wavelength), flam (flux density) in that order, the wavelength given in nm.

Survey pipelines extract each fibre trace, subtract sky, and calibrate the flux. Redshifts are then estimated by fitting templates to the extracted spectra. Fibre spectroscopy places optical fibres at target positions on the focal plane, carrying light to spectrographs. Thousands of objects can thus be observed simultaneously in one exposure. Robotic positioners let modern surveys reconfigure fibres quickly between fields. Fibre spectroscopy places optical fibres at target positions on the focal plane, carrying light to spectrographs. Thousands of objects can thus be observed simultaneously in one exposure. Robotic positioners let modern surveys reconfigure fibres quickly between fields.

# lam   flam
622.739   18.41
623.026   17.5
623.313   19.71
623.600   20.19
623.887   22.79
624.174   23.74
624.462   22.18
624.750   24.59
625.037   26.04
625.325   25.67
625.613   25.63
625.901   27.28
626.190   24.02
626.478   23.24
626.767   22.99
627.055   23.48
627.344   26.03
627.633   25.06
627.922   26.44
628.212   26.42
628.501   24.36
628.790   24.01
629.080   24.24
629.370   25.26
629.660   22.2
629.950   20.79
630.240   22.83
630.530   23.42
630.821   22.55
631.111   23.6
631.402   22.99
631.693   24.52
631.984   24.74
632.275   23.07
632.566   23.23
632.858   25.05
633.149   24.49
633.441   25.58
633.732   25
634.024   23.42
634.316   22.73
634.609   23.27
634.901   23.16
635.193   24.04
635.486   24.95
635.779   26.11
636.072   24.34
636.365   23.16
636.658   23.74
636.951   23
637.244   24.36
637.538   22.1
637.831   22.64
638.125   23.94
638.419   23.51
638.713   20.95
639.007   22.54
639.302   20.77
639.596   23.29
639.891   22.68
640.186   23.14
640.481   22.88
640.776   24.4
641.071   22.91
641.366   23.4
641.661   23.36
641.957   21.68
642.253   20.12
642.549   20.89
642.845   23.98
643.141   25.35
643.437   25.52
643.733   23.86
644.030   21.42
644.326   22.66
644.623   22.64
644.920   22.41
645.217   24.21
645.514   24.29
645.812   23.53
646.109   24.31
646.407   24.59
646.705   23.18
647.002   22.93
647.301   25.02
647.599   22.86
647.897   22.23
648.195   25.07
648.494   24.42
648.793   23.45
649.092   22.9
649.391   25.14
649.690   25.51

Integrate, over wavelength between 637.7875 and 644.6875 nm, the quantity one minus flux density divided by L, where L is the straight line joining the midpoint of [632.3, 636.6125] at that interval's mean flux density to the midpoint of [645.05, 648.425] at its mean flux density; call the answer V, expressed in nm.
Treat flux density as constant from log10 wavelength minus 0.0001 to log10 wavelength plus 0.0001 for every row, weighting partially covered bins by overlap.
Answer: 0.32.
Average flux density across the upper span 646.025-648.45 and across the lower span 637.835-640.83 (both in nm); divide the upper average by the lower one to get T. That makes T 1.0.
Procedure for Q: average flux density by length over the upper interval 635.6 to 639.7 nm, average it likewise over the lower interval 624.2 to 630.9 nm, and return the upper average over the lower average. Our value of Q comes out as 1.0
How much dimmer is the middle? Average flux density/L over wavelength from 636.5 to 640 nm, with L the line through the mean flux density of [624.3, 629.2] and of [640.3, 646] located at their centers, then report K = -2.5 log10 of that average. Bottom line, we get 0.04 mag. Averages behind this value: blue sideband 24.8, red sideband 23.1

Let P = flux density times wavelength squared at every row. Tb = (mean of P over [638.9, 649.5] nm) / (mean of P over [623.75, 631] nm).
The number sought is 1.0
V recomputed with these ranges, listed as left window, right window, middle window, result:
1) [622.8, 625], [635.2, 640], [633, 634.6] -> -0.09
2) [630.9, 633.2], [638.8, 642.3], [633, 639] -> -0.10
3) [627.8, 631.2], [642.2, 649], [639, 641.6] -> 0.07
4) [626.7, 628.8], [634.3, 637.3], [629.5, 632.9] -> 0.18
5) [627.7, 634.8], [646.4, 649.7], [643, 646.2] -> 0.03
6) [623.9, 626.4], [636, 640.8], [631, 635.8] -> -0.09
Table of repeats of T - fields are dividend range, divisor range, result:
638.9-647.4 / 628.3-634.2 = 0.97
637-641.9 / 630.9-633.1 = 0.96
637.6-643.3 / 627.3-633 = 0.95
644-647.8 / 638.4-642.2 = 1.04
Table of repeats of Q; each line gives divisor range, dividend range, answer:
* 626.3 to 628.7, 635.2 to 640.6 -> 0.94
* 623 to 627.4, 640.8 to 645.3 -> 0.98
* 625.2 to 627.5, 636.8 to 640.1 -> 0.92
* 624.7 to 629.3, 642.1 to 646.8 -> 0.93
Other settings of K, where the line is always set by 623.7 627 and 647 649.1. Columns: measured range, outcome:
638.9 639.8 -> 0.08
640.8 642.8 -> 0.07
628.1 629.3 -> -0.02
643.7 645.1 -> 0.06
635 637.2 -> -0.01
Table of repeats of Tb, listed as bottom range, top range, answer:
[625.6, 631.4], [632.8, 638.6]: 1.01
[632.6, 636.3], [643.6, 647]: 1.00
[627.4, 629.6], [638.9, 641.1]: 0.95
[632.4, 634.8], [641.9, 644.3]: 0.98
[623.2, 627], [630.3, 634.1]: 1.03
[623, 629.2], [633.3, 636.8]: 1.03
